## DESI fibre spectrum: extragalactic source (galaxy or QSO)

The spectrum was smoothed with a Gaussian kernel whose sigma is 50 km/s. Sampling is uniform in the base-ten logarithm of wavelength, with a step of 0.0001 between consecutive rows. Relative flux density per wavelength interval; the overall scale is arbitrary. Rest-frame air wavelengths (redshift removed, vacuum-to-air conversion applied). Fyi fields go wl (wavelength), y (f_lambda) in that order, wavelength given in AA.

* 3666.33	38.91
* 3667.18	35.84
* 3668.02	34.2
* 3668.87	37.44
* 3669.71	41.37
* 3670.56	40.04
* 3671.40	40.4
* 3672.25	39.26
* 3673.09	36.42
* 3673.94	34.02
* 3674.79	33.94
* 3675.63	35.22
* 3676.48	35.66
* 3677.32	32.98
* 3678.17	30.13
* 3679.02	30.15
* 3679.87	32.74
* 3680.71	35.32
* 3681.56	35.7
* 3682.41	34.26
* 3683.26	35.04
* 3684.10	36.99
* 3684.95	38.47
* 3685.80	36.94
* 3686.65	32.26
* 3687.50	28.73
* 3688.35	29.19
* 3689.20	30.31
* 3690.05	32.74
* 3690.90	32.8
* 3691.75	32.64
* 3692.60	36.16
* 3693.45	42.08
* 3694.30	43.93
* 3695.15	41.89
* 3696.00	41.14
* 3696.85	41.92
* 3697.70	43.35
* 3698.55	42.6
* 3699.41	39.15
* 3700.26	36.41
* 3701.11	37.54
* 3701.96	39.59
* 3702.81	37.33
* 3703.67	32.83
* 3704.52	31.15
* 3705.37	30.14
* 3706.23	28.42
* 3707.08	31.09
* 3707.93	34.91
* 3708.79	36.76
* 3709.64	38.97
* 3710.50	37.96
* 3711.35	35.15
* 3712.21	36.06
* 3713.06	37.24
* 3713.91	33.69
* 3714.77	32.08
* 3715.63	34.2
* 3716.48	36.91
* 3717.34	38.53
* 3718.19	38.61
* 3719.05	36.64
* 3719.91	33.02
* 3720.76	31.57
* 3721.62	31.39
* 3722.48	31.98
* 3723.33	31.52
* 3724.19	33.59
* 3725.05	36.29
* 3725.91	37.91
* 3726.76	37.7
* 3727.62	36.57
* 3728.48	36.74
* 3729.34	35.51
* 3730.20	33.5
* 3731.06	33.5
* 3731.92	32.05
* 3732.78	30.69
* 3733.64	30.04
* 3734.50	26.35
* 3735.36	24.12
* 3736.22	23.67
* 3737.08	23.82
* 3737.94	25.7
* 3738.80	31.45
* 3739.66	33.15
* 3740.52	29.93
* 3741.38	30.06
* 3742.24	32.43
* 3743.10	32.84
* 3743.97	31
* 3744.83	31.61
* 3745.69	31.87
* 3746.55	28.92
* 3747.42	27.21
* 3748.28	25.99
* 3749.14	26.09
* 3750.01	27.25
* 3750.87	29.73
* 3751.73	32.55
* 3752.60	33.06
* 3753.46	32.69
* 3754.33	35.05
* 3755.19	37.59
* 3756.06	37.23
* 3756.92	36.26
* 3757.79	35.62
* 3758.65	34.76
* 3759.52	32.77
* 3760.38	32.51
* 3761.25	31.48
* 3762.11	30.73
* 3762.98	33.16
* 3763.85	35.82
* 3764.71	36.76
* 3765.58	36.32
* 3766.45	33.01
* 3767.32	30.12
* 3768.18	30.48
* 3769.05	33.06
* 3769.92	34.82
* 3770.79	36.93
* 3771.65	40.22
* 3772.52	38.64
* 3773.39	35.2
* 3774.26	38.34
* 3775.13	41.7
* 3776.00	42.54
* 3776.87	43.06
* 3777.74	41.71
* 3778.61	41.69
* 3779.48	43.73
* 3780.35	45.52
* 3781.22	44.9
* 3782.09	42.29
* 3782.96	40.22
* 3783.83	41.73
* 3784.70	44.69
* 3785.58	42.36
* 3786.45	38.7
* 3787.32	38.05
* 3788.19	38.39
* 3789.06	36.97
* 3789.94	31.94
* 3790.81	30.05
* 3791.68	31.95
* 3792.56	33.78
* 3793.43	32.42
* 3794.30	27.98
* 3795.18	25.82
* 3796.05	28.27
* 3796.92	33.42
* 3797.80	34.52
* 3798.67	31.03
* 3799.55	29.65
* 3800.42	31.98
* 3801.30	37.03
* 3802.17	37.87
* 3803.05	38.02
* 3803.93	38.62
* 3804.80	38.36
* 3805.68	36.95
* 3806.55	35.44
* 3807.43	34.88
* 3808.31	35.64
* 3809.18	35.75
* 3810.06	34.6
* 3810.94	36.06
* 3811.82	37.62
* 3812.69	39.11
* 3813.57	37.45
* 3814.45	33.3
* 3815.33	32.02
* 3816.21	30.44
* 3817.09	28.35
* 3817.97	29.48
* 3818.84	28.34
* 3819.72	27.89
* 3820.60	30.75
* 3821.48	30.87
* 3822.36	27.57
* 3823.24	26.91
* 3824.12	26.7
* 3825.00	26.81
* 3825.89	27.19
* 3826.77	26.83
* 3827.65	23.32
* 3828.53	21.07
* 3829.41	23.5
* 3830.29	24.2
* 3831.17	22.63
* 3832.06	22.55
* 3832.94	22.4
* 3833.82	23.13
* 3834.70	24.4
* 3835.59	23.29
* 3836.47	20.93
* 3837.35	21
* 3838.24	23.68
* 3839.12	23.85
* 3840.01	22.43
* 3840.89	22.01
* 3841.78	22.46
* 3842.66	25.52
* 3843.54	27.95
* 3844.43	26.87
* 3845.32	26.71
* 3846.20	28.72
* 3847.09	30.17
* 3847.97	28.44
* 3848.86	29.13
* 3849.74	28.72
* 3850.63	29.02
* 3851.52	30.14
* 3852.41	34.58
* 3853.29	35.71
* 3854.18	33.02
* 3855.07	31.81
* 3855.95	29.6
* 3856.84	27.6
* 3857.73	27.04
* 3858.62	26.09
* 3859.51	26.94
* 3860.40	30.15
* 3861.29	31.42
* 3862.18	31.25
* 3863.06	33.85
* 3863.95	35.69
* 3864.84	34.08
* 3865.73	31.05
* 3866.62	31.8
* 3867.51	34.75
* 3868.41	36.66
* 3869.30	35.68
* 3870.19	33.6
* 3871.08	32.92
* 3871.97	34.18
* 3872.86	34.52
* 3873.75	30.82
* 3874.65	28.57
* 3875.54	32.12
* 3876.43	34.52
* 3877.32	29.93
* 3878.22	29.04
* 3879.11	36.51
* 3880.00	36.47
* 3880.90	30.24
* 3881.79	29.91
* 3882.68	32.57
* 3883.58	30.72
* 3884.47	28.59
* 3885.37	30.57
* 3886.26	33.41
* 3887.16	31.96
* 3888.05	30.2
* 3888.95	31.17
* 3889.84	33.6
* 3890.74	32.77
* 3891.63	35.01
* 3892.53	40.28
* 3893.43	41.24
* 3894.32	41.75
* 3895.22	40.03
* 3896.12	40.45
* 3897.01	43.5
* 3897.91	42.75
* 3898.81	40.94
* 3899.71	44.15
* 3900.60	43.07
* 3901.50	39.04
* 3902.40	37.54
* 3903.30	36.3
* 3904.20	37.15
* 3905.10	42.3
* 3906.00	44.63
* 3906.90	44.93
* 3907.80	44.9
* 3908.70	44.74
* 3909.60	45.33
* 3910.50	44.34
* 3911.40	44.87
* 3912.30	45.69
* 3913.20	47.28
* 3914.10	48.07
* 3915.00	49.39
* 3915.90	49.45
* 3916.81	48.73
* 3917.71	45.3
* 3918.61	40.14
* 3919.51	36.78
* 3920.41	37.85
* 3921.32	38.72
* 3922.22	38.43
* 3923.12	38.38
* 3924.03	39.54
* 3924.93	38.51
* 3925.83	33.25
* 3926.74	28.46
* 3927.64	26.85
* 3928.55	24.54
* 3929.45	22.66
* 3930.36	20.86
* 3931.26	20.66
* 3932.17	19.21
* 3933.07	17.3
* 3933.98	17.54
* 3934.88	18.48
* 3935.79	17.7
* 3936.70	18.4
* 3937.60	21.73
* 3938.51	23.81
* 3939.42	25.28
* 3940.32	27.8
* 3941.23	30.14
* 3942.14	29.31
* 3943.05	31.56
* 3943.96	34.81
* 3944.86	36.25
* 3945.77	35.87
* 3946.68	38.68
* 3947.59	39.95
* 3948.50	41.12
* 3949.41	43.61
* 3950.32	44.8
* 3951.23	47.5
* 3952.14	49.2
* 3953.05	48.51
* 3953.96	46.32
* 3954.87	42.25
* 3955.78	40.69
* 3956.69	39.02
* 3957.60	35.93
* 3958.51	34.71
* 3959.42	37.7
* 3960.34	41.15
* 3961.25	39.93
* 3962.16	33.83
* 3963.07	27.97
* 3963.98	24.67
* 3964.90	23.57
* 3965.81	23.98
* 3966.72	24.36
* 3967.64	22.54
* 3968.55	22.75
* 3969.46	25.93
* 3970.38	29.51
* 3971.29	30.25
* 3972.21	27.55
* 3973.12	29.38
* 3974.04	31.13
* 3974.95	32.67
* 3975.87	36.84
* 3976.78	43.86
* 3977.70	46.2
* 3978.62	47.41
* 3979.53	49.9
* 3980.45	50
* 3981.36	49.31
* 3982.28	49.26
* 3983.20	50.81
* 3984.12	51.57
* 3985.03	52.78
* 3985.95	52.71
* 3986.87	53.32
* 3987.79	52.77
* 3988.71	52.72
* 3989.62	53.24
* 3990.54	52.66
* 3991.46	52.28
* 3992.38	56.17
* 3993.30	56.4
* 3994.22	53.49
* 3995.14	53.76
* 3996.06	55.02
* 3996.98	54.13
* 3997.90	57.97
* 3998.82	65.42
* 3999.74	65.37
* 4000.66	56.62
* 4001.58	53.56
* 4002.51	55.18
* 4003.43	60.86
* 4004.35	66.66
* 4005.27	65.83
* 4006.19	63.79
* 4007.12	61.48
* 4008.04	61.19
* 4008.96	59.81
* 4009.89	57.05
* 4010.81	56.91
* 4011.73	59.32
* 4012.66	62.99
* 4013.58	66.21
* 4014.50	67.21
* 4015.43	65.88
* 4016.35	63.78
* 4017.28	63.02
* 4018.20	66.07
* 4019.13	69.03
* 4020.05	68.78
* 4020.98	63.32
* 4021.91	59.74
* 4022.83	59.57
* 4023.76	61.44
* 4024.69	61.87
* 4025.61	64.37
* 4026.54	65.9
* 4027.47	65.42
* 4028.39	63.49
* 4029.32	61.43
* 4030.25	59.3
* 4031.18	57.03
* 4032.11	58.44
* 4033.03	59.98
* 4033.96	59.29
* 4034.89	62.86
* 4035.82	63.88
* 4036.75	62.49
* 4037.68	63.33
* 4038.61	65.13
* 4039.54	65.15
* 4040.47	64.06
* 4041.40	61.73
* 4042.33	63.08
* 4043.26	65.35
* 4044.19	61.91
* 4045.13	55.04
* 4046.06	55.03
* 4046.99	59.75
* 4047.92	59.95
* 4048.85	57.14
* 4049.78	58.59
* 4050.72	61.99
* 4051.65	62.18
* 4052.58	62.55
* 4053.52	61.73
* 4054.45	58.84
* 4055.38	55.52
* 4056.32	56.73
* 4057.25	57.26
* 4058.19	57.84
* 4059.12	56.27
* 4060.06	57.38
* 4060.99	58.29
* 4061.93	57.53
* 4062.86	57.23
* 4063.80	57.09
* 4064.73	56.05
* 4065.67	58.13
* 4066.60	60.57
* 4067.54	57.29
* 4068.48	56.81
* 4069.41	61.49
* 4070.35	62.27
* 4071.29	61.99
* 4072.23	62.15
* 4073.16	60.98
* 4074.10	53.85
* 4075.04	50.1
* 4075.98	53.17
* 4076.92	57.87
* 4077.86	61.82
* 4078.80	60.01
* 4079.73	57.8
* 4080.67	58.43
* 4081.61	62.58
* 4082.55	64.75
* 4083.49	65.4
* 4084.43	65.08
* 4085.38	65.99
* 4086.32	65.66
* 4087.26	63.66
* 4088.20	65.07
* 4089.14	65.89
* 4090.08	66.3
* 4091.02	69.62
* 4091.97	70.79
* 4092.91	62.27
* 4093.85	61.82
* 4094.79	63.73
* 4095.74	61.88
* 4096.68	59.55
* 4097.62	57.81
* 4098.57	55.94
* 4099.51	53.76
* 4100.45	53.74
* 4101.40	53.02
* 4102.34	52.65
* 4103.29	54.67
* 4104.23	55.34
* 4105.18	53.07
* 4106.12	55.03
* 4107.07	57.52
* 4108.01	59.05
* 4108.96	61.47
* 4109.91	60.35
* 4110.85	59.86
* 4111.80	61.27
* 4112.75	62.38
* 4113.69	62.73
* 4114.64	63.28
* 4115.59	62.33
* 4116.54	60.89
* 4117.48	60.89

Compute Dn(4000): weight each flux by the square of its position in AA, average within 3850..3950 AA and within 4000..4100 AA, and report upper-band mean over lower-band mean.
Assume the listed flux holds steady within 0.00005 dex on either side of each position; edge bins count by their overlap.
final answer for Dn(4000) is 1.92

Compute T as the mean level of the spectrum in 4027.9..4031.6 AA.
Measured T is 60.4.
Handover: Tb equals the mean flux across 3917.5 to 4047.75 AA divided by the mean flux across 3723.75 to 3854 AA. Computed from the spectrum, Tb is 1.5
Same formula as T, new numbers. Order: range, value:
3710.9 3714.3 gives 35.7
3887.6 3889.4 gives 30.8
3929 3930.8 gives 21.7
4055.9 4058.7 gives 57.3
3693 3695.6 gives 42.6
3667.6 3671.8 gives 38.7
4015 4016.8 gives 65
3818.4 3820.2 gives 28.3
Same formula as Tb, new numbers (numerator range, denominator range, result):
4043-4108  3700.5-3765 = 1.81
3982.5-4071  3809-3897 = 1.97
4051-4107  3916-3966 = 1.78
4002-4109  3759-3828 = 1.75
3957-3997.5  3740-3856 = 1.29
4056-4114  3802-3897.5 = 1.93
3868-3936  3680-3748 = 1.05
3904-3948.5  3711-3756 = 1.07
